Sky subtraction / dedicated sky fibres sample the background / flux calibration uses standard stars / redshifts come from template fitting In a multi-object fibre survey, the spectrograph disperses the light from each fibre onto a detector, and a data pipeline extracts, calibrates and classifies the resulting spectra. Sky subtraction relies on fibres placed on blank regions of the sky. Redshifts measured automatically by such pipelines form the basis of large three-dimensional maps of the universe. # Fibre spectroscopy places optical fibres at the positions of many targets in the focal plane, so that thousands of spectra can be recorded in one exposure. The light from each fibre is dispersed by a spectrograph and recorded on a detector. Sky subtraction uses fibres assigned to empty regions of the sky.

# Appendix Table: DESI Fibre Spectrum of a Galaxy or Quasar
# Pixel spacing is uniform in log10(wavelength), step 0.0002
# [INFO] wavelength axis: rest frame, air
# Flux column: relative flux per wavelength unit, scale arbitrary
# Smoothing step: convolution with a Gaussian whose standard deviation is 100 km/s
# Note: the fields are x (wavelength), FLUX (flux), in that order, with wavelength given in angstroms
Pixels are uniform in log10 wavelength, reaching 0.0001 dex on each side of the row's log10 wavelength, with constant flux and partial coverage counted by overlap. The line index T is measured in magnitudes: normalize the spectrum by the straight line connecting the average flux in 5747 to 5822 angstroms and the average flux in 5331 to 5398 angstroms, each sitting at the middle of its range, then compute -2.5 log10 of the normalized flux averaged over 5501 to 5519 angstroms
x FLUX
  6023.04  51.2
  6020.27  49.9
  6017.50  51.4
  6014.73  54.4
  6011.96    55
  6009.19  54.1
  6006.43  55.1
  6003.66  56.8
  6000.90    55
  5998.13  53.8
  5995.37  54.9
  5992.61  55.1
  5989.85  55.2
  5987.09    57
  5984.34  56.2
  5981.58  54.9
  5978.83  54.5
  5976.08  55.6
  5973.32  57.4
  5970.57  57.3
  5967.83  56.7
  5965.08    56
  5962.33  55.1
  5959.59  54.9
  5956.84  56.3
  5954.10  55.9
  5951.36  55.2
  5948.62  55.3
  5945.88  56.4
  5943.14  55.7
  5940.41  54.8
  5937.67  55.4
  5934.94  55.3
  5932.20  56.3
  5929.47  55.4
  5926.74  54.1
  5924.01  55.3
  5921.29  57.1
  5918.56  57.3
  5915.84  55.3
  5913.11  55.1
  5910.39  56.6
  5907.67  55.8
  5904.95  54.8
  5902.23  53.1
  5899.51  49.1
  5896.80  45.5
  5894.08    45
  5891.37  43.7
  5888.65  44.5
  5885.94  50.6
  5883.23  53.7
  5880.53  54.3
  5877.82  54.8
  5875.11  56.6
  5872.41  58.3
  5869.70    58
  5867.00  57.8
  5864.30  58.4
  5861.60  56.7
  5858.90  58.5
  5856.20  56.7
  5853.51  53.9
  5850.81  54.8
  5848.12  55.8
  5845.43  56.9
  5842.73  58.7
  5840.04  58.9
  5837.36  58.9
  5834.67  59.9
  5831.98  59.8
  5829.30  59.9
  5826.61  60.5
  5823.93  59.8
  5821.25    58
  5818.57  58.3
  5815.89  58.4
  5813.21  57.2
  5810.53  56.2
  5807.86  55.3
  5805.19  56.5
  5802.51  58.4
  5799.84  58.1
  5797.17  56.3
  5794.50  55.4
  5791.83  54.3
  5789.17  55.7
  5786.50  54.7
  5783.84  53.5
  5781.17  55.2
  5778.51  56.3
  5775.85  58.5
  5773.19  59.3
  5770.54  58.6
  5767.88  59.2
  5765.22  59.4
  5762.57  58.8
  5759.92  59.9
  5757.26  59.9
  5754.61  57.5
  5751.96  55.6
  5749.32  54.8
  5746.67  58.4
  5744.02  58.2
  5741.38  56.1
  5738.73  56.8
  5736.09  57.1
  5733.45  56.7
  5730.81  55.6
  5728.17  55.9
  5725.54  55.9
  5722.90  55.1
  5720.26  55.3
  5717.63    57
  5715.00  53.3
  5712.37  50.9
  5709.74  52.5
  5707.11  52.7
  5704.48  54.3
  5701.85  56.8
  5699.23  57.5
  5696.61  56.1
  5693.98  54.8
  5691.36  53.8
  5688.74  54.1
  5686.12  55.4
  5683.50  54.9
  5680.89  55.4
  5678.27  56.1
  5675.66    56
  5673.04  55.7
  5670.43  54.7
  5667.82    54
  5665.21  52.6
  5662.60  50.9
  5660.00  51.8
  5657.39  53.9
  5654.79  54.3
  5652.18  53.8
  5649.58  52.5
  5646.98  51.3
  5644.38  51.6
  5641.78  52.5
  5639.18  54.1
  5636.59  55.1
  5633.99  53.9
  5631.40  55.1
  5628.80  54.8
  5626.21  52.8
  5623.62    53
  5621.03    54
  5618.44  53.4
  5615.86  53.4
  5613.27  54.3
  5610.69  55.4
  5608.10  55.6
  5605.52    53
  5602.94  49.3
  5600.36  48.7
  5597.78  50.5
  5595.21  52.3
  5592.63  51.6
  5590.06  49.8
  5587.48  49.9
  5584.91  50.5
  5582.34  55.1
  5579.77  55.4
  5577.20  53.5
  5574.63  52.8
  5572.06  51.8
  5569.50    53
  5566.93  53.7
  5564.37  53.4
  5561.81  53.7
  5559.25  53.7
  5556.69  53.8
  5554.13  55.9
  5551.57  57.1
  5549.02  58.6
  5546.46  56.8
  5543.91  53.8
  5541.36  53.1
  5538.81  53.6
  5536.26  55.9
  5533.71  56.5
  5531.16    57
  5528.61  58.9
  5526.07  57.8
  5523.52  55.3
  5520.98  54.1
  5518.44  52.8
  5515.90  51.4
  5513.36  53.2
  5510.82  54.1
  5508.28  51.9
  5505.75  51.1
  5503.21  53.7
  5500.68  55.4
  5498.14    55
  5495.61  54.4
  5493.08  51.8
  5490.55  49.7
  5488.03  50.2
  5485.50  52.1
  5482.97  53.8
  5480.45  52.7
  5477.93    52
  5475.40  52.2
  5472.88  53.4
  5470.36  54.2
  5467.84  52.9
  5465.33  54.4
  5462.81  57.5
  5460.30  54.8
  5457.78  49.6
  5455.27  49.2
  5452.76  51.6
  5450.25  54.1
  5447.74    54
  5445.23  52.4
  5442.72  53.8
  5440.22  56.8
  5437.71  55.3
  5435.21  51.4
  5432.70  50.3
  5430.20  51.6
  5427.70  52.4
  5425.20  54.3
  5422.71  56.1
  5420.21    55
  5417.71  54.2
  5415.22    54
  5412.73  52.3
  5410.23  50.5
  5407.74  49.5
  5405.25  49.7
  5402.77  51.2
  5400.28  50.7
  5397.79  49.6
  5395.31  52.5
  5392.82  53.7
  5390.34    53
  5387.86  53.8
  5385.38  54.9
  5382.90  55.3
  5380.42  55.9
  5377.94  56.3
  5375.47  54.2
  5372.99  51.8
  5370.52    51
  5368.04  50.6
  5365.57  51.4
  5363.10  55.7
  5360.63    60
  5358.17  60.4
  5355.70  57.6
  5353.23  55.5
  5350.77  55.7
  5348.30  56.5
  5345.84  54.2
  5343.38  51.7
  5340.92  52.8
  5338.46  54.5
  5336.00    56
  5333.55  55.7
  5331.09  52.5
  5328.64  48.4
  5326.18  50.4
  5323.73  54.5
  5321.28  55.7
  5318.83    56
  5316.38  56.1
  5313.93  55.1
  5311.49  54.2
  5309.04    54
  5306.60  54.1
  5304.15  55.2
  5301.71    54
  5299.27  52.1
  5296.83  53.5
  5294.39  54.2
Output 0.053 mag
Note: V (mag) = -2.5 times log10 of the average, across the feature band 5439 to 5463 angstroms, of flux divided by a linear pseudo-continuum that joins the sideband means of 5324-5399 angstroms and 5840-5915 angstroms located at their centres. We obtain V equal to 0.02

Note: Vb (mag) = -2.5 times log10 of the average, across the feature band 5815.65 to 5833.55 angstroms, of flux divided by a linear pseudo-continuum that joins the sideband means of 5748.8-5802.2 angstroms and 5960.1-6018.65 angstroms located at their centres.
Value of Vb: -0.05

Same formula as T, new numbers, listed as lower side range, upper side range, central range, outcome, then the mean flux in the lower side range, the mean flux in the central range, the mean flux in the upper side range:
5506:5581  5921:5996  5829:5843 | -0.077 mag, 54.5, 59.4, 55.7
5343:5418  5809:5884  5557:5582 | 0.034 mag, 53.7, 53.5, 57.5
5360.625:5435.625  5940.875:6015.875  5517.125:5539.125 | -0.047 mag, 52.9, 55.9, 55.5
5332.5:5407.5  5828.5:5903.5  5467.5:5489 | 0.031 mag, 54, 52.6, 54.7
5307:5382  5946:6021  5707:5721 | 0.025 mag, 54.5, 53.7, 55.2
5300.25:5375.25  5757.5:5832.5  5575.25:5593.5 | 0.076 mag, 54.4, 52.3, 57.6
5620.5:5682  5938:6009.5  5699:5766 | -0.039 mag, 53.7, 56.2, 55.6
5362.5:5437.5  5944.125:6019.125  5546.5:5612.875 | 0.007 mag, 52.8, 53.2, 55.4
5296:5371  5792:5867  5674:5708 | 0.028 mag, 54.4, 55.3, 57.6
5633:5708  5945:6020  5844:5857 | -0.015 mag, 54.2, 55.6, 55.3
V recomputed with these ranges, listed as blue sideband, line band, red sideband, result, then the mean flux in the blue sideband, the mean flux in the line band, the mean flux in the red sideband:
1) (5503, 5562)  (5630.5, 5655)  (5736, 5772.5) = 0.06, 54.8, 53.3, 57.9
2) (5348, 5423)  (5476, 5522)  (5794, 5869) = 0.04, 53.8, 52.7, 57.7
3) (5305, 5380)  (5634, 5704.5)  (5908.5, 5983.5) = 0.02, 54.4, 54.2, 55.8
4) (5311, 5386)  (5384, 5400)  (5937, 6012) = 0.04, 54.5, 52.8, 55.6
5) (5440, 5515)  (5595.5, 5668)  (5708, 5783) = 0.04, 53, 53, 56.7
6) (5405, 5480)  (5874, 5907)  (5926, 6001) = 0.10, 53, 50.5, 55.6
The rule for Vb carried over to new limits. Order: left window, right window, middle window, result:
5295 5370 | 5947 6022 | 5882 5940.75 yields 0.04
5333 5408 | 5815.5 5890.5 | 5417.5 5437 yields 0.02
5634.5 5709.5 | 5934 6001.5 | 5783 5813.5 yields -0.02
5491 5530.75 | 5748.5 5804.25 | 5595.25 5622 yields 0.05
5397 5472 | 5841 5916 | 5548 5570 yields -0.03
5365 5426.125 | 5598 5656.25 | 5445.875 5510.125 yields 0.00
